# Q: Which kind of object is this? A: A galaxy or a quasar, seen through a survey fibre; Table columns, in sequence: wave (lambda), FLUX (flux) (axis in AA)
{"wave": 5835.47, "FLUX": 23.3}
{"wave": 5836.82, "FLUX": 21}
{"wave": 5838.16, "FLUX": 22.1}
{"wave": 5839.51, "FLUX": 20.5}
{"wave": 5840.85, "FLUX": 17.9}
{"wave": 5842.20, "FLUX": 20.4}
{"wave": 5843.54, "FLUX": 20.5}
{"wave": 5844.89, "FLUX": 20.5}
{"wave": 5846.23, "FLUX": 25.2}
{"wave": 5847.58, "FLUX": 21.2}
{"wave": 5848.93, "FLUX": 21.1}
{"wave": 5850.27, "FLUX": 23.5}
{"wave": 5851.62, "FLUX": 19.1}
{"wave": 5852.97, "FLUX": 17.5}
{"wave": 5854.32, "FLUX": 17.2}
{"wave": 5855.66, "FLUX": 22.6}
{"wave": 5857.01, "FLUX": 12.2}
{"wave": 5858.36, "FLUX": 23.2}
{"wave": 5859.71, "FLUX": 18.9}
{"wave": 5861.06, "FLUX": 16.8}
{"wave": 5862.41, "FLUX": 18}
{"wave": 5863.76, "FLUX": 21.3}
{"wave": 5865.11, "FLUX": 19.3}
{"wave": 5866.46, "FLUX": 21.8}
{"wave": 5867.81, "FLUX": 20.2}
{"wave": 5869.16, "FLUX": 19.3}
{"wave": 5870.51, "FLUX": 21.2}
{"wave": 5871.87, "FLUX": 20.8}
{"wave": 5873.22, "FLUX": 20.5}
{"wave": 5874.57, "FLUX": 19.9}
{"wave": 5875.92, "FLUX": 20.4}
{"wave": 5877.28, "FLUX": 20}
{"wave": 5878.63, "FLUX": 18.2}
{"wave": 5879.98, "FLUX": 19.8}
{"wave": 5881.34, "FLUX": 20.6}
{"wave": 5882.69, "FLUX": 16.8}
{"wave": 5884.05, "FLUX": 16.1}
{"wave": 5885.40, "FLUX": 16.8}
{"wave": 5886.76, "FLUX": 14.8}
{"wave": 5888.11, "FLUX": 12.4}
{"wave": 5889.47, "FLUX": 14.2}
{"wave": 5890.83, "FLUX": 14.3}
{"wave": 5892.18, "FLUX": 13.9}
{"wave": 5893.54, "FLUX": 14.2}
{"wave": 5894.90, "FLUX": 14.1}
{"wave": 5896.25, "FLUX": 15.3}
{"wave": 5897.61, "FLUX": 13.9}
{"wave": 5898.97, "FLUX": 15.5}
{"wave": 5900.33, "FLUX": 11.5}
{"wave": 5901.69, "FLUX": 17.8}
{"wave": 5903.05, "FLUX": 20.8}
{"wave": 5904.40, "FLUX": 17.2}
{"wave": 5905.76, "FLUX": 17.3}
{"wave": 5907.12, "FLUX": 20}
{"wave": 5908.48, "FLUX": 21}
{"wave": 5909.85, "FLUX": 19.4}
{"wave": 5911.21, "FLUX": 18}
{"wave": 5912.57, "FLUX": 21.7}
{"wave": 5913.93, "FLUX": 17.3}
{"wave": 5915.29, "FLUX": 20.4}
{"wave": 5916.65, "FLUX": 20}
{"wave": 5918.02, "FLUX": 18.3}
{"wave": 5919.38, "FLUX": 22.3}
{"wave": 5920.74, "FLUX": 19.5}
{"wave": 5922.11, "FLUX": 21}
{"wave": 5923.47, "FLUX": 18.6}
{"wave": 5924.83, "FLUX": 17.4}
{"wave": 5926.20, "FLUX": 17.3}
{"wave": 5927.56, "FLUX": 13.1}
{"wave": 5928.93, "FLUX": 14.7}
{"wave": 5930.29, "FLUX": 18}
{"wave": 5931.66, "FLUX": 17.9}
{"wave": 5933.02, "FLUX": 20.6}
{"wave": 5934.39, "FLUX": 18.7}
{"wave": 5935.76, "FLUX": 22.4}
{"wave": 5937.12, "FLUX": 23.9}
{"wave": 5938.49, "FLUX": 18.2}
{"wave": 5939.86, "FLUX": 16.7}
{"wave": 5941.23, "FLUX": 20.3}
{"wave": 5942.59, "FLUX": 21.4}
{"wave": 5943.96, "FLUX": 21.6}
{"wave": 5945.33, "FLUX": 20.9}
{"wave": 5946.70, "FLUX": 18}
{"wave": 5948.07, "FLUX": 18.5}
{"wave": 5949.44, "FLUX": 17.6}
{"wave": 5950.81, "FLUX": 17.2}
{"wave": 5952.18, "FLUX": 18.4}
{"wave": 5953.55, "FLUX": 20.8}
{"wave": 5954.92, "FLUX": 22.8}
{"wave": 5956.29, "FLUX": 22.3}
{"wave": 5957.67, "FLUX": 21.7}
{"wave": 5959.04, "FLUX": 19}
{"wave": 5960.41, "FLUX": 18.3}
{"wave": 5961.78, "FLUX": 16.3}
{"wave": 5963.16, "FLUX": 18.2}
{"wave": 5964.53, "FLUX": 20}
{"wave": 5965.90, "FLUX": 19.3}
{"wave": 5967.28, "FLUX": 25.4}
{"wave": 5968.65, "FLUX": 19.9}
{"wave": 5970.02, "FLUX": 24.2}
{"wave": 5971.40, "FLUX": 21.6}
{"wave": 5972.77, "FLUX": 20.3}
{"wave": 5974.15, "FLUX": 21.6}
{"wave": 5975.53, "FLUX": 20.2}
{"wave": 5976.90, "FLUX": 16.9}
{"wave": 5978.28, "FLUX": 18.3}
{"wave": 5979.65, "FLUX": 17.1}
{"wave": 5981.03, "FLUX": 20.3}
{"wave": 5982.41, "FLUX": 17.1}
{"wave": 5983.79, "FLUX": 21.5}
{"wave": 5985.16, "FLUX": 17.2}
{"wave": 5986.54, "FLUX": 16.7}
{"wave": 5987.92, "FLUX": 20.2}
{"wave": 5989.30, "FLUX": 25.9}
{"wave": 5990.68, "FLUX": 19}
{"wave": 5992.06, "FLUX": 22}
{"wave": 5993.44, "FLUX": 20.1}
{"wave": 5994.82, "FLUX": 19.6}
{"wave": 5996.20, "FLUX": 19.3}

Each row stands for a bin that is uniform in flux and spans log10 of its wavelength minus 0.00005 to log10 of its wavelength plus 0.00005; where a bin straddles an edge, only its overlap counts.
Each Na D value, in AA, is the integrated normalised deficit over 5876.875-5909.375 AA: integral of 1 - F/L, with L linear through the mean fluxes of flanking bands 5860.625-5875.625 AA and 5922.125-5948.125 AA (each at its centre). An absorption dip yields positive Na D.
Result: 5.1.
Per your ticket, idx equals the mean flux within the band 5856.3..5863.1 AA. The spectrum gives 17.8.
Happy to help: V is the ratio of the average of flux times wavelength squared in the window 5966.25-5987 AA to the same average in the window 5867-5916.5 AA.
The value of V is 1.16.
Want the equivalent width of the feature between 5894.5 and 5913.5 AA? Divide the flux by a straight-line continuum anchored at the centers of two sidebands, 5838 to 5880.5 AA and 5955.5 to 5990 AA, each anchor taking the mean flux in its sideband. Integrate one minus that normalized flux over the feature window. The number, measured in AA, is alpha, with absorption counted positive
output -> 2.43 AA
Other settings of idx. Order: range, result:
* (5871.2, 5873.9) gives 20.7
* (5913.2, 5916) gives 19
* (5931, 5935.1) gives 19.1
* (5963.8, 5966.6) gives 19.6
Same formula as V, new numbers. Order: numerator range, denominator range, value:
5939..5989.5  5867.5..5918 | 1.14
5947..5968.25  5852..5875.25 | 1.04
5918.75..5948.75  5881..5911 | 1.19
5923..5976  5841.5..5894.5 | 1.07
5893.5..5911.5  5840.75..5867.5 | 0.86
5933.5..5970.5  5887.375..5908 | 1.31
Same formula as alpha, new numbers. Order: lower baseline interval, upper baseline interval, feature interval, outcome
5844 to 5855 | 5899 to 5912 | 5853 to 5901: 4.50 AA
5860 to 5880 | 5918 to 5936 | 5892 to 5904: 2.40 AA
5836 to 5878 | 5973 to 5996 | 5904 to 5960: 1.46 AA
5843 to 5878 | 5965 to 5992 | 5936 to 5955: 0.43 AA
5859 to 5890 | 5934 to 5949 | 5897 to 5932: 2.50 AA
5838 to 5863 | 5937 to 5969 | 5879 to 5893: 2.71 AA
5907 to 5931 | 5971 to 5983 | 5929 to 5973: -2.14 AA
